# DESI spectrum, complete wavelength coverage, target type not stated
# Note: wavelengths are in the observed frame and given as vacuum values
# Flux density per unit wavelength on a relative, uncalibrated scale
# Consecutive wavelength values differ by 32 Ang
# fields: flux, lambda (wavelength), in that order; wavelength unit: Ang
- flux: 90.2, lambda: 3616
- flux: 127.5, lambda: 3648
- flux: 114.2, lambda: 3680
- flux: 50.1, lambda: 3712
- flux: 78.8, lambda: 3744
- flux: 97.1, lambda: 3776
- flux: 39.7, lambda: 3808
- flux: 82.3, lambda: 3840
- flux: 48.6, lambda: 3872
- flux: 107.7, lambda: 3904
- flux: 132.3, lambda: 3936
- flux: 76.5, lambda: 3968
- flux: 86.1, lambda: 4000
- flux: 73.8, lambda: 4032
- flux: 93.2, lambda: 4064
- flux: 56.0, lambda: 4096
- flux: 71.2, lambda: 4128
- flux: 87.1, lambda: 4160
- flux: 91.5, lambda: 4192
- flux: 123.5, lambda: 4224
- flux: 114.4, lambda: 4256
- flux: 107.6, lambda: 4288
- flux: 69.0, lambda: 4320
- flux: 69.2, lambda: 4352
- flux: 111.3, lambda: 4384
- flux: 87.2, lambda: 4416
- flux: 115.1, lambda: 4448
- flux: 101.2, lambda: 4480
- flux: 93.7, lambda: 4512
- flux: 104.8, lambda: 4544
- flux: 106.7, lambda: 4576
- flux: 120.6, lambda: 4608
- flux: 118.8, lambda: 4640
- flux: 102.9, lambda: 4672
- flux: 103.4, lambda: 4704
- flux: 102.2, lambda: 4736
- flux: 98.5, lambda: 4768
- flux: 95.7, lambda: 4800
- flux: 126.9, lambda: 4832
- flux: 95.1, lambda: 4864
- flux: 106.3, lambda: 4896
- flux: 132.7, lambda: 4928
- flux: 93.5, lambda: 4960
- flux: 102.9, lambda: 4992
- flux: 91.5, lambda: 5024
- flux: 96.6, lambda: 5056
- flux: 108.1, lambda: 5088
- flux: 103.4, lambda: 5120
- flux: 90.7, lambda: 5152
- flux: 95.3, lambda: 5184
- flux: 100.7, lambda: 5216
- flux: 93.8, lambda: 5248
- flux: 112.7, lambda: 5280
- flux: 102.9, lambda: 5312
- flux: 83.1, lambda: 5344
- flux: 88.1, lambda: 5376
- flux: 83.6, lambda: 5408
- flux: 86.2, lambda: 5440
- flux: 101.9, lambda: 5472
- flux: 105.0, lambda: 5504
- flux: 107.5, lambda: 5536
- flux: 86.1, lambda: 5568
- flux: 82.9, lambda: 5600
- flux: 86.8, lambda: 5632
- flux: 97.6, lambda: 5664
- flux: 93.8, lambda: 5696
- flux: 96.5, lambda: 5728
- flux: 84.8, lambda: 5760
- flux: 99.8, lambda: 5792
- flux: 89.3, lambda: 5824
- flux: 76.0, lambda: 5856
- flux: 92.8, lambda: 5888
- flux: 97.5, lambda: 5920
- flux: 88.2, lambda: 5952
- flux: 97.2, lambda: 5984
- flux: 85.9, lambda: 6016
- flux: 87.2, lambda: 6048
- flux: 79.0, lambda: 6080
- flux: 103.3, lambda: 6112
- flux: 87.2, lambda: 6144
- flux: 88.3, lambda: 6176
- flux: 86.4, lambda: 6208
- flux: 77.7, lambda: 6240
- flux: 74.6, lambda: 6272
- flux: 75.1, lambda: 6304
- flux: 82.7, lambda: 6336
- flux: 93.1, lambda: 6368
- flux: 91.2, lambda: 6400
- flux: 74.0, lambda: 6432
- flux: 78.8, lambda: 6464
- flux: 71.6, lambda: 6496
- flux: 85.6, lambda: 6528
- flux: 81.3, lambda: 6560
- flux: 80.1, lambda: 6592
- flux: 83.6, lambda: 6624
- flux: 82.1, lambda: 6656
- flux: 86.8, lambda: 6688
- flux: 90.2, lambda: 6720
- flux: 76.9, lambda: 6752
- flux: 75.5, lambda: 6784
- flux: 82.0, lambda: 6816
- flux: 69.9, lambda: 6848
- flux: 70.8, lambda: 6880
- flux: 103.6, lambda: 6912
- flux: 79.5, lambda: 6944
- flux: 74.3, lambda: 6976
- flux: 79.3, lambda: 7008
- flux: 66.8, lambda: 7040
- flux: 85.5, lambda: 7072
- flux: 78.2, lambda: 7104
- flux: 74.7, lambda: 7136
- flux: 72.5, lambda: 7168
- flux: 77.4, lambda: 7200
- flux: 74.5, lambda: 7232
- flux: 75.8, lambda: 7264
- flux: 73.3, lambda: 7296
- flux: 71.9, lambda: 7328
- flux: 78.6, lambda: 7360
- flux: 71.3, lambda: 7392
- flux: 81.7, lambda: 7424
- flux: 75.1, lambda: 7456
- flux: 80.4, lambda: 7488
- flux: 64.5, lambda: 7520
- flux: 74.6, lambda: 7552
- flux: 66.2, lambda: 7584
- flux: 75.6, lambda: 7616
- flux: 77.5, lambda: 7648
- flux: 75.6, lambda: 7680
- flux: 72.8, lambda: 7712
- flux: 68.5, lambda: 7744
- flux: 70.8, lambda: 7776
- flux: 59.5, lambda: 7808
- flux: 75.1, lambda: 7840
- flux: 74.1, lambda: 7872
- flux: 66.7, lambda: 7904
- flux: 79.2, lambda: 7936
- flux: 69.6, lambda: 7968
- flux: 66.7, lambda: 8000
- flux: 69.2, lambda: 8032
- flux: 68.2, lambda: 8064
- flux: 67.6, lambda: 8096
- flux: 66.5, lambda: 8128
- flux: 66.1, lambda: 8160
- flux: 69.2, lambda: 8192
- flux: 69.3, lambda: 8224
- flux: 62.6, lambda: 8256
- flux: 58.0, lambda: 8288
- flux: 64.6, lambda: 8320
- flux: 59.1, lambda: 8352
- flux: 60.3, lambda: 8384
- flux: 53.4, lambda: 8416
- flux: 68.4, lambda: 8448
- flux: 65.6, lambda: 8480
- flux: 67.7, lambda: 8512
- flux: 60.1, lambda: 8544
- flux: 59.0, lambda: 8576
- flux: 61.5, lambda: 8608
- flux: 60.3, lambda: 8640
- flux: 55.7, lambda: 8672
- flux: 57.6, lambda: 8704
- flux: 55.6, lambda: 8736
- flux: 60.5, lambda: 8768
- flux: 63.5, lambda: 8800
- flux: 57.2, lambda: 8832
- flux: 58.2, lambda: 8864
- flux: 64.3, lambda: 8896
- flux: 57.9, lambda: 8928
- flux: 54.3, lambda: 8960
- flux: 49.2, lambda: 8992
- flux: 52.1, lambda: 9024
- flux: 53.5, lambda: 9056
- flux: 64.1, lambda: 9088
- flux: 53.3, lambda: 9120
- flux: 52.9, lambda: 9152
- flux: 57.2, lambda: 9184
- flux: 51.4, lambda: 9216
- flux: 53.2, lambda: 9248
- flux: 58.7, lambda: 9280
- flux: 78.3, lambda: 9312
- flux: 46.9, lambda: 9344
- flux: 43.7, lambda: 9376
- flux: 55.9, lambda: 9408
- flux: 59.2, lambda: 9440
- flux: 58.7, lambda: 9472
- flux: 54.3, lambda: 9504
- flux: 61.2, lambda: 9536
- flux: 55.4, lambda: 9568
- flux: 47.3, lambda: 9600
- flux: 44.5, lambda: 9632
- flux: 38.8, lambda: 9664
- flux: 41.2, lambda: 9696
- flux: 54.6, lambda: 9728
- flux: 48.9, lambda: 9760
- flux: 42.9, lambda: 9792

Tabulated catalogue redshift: 0.05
